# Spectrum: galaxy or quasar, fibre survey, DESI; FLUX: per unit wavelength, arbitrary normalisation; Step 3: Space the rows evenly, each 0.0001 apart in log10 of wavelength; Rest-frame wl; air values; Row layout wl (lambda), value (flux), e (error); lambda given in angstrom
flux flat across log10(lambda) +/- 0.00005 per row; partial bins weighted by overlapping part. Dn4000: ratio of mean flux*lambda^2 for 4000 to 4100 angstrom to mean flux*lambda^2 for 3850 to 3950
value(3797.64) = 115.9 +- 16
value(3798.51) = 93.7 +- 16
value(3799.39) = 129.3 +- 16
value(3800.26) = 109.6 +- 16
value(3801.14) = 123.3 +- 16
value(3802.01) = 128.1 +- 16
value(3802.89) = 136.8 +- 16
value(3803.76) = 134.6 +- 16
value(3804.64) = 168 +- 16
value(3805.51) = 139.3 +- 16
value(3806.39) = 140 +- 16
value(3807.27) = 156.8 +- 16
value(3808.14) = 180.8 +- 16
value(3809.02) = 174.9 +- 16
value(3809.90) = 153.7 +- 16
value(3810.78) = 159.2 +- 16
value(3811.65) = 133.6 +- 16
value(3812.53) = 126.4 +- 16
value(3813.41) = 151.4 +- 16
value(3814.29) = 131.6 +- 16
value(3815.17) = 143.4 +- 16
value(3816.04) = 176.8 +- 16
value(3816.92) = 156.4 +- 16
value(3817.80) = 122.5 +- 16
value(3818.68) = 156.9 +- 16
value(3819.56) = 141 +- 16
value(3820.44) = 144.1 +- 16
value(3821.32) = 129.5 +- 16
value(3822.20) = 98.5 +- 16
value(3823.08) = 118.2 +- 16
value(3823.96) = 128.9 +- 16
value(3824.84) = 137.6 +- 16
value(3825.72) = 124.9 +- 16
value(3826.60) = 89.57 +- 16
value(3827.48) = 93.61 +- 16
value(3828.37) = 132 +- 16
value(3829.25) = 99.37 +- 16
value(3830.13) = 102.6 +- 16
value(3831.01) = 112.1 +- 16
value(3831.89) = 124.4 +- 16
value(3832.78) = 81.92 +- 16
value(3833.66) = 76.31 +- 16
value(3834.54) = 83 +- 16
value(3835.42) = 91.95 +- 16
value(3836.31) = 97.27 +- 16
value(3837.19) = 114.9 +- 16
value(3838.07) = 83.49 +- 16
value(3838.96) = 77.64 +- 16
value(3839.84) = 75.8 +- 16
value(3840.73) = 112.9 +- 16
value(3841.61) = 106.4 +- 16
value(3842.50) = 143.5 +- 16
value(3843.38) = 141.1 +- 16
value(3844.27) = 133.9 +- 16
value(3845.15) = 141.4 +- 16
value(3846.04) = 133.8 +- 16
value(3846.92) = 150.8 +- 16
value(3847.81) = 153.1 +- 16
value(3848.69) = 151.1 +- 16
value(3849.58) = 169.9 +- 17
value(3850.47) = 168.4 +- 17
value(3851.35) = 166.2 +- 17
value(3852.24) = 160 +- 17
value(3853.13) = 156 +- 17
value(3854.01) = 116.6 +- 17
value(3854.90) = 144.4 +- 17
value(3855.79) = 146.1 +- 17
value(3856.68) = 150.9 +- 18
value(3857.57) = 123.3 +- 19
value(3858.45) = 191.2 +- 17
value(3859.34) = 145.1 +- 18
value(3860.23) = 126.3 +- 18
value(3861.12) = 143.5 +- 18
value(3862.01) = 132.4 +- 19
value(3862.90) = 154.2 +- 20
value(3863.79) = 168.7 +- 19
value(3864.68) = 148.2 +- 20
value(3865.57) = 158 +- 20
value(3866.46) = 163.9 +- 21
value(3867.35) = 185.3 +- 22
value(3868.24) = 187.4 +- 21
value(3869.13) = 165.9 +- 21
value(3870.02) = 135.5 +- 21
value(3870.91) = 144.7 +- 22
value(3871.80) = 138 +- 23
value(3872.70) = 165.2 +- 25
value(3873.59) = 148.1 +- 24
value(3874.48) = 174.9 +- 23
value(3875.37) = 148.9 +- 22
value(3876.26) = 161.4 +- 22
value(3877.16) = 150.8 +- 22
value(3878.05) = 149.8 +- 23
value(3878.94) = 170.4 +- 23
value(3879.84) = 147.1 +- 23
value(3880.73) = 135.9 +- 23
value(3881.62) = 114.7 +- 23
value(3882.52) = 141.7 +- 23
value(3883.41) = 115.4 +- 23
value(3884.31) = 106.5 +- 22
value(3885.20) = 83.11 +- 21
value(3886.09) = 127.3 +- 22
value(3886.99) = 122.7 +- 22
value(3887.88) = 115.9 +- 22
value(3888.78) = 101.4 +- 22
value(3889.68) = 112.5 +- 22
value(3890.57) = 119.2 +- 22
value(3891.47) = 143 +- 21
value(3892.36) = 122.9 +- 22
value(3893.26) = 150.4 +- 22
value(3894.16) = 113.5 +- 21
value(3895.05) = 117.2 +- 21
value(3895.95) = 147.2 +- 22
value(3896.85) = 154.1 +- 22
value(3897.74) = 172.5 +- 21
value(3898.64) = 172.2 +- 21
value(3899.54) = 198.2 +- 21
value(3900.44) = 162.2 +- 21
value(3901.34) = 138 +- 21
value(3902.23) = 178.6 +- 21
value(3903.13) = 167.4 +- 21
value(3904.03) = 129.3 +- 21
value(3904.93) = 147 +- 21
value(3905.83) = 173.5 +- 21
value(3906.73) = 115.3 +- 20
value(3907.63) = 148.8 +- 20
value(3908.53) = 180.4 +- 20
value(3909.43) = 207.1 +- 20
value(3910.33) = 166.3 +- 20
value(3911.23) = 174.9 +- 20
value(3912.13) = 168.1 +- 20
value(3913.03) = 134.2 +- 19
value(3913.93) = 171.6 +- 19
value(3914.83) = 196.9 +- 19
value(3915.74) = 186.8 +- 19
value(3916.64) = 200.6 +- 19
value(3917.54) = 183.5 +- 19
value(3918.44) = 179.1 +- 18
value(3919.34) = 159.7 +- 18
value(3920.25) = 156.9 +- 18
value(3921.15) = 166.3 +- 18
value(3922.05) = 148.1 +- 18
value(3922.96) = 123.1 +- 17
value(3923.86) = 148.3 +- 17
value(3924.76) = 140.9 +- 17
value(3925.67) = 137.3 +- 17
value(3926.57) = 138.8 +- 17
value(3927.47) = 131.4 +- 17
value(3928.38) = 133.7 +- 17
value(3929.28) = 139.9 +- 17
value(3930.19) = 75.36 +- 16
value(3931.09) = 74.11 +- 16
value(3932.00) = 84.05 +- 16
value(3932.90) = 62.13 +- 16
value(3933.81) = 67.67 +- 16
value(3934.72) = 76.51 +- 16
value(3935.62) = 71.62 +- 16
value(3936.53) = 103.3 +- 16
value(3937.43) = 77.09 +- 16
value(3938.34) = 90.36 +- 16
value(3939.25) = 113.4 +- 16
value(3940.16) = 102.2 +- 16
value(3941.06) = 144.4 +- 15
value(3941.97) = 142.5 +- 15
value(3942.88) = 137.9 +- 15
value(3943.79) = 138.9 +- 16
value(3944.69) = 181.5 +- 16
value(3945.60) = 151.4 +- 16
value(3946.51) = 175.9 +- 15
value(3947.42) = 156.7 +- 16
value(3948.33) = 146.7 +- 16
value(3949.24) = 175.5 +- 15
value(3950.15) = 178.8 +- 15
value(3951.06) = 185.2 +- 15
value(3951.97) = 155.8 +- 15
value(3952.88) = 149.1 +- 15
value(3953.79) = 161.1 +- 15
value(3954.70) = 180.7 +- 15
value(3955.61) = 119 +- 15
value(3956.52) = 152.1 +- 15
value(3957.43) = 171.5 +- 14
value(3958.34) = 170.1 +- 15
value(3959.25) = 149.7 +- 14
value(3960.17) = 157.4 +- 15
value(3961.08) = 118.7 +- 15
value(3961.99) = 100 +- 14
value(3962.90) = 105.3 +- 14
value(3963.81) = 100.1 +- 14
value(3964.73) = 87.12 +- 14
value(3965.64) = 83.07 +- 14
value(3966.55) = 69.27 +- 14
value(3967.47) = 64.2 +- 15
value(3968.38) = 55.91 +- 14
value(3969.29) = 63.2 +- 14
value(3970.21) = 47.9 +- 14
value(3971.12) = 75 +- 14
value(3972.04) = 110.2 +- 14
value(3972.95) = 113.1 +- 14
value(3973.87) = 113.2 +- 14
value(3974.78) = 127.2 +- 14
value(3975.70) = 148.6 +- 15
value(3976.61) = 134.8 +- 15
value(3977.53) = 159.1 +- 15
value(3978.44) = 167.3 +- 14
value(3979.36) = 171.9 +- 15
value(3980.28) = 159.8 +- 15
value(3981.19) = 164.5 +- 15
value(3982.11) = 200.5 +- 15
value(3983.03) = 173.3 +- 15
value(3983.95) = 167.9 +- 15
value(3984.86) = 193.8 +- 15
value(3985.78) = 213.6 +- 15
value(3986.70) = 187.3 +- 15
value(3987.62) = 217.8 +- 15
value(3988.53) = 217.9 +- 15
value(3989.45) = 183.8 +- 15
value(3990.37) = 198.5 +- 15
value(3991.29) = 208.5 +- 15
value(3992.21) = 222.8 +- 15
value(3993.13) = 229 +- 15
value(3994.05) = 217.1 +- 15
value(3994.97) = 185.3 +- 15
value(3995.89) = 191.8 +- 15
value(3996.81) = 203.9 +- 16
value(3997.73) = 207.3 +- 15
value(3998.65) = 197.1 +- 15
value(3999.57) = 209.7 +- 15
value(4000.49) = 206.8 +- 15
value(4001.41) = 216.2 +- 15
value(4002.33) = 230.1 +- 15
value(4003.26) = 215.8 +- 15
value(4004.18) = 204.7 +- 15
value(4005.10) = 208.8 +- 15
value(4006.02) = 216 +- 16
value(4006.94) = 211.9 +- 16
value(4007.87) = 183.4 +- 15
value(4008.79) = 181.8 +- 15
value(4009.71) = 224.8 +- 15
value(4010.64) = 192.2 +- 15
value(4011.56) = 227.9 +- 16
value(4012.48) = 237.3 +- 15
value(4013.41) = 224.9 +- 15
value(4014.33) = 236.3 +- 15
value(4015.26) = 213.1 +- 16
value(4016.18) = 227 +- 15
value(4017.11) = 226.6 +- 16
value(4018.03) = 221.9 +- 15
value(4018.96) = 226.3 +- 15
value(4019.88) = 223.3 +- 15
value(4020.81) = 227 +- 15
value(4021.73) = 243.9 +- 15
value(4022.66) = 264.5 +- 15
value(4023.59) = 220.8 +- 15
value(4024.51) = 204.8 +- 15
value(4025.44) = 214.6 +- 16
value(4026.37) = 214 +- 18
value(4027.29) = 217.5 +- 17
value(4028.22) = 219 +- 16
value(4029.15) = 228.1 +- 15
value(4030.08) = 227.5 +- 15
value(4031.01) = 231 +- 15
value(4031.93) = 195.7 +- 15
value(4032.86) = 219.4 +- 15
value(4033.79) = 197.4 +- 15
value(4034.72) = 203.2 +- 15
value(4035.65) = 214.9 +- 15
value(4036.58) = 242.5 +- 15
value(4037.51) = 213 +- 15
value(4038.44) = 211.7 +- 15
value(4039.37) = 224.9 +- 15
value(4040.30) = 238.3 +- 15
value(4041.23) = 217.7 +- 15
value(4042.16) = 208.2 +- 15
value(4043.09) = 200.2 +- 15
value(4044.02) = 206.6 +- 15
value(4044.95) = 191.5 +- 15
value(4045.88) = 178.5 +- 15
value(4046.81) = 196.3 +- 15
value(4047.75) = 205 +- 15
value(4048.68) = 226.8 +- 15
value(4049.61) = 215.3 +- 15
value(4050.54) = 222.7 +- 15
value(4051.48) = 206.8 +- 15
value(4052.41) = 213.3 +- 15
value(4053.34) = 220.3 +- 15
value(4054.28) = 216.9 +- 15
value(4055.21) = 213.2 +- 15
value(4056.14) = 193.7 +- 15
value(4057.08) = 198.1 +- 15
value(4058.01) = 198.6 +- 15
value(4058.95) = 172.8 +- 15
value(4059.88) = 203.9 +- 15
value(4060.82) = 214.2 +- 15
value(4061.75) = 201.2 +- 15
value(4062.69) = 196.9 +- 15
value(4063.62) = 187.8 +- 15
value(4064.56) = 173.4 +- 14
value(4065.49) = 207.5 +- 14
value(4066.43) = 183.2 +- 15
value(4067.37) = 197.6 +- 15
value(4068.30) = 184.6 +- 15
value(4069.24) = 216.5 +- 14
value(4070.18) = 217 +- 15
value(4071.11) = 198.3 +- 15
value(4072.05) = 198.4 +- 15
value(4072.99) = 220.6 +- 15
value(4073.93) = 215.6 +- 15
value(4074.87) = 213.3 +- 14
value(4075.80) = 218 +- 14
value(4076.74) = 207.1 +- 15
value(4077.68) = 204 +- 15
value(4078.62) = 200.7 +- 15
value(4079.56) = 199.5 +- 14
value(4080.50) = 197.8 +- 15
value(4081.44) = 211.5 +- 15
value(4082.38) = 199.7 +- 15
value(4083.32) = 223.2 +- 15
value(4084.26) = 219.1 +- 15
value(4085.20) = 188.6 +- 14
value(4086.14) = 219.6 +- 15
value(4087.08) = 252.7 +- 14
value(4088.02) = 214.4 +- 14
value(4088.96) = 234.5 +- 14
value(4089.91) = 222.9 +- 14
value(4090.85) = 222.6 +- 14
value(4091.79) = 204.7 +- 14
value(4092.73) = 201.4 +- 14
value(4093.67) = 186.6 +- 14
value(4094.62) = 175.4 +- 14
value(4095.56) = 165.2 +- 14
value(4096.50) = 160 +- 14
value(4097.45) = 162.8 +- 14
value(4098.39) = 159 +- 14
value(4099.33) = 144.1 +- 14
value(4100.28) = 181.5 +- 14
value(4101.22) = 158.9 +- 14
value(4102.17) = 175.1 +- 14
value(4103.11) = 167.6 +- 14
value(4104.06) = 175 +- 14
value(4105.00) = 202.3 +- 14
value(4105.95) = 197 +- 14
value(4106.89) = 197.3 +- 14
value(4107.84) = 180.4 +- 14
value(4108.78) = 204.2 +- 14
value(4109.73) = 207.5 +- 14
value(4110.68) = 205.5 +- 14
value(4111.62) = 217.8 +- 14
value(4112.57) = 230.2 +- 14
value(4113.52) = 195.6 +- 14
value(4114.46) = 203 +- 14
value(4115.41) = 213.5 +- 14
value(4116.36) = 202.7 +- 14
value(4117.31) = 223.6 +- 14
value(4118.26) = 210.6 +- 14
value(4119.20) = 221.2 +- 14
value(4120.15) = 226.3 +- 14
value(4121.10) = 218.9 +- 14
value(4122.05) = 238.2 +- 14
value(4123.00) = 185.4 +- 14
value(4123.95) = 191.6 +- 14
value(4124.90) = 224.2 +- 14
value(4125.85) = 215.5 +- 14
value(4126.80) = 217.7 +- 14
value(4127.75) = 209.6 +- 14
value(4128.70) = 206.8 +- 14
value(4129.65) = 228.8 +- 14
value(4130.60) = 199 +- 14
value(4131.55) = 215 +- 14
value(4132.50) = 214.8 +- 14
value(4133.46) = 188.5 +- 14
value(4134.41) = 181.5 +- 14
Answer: 1.57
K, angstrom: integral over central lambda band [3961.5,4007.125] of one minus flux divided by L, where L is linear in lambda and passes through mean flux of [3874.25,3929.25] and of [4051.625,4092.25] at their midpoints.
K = 3.9 angstrom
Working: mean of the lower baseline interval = 149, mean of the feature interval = 163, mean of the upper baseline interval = 207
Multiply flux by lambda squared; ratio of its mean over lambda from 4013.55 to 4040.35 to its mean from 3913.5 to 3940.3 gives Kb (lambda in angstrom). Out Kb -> 1.82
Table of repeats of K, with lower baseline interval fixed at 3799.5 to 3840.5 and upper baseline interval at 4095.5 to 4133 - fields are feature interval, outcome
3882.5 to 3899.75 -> 1.5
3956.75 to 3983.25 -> 6.6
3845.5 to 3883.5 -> -4.2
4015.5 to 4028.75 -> -3.7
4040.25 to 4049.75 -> -1.3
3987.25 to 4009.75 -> -4.9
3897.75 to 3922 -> -3.2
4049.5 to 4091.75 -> -4.3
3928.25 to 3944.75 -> 5.4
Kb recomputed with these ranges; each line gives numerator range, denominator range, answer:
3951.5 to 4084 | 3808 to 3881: 1.51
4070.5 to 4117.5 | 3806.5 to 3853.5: 1.76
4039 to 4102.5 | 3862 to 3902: 1.53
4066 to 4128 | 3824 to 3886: 1.70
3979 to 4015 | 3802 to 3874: 1.62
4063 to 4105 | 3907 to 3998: 1.43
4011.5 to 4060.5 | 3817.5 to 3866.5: 1.84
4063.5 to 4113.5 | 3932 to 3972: 1.76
